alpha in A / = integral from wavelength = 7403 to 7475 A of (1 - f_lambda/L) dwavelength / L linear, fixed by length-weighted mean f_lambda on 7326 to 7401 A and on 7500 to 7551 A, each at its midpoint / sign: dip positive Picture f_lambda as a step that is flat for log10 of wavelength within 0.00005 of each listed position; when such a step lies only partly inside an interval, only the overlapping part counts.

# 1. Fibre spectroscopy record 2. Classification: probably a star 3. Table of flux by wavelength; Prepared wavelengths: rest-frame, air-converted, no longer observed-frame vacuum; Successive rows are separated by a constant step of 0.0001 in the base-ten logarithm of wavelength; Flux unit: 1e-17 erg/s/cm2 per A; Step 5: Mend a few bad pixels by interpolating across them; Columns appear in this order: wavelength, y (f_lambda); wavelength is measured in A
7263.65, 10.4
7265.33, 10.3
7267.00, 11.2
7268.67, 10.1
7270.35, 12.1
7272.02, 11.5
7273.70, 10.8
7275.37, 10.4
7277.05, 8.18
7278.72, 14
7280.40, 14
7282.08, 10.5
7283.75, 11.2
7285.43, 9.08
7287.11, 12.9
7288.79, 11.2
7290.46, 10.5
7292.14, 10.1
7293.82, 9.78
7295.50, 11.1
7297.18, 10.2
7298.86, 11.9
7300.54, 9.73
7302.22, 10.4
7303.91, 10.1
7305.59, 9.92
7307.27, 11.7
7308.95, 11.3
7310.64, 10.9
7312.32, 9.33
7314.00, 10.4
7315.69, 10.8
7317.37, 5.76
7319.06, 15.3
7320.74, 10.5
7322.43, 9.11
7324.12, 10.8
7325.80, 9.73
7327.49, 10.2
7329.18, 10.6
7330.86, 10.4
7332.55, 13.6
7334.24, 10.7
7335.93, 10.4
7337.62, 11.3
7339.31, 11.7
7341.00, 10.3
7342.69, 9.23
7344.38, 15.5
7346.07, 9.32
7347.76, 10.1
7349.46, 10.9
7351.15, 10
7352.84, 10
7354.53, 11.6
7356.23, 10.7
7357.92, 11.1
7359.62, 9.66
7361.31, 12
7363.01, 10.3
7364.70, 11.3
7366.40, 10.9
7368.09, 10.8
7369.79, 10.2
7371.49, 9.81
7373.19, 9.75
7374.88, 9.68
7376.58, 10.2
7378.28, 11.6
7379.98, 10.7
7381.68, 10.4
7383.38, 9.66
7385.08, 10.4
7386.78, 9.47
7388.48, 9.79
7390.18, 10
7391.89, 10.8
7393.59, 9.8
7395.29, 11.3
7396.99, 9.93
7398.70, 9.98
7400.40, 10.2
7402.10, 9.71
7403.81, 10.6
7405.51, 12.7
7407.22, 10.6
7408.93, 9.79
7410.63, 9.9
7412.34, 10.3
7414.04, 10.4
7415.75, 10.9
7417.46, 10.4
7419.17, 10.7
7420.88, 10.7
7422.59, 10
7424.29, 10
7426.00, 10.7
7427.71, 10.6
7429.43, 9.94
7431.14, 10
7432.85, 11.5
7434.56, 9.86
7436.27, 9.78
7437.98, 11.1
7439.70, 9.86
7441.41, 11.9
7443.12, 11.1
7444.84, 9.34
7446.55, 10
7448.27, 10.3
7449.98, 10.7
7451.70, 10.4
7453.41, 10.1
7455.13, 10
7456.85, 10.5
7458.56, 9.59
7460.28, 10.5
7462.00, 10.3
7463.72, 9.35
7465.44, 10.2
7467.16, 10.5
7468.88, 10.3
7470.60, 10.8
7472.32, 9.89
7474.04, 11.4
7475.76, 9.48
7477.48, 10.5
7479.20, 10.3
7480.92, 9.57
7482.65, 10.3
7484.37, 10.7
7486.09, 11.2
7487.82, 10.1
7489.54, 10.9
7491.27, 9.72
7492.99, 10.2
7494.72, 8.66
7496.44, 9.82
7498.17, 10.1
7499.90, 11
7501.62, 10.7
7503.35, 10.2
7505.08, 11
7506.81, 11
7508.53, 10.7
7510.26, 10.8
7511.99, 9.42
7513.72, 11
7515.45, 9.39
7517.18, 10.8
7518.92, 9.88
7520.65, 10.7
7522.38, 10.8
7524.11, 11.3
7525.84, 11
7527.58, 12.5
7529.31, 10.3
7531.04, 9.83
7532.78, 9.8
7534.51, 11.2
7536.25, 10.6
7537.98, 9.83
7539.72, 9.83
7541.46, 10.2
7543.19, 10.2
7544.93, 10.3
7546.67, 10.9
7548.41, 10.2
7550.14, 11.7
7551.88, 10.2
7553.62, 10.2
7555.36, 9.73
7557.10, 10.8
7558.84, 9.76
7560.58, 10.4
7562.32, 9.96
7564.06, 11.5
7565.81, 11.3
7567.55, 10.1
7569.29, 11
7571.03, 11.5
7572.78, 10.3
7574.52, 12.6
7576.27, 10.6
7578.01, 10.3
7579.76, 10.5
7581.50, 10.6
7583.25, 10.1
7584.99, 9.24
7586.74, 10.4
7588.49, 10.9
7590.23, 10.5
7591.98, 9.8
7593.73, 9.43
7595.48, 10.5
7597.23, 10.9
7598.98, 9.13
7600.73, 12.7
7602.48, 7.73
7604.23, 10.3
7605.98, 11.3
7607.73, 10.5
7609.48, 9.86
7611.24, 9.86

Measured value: 1.1 A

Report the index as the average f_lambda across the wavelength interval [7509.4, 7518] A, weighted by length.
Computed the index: 10.3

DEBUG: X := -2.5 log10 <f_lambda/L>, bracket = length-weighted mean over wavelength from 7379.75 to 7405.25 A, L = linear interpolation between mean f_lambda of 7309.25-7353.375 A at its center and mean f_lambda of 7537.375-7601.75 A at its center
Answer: 0.04 mag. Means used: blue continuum 10.7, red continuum 10.5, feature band 10.2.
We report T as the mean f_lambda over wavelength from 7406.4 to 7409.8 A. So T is 10.2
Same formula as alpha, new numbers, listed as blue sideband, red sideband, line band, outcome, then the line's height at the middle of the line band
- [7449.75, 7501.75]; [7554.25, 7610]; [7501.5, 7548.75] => -0.8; 10.3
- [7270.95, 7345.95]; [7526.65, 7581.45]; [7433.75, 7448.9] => 0.5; 10.7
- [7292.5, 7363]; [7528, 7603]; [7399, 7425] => 0.3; 10.6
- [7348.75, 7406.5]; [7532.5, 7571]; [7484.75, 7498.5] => 0.5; 10.5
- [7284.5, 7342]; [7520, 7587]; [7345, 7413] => 1.3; 10.6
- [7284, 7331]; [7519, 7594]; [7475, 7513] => 0.8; 10.5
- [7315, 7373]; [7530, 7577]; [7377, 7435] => 1.4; 10.7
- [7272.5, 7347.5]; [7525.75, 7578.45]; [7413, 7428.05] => 0.3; 10.7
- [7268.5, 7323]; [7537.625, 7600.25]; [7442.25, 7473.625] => 1.0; 10.6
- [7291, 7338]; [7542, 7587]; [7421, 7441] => 0.4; 10.6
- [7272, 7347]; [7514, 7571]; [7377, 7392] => 0.6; 10.7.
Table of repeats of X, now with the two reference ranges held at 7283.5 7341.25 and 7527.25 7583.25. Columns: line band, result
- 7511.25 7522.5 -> 0.033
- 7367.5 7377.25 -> 0.061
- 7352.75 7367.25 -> -0.025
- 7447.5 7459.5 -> 0.038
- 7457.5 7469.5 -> 0.051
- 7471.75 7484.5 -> 0.035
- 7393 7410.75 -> 0.018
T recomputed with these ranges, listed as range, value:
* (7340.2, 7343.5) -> 9.76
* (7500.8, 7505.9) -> 10.6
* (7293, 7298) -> 10.4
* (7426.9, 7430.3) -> 10.2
